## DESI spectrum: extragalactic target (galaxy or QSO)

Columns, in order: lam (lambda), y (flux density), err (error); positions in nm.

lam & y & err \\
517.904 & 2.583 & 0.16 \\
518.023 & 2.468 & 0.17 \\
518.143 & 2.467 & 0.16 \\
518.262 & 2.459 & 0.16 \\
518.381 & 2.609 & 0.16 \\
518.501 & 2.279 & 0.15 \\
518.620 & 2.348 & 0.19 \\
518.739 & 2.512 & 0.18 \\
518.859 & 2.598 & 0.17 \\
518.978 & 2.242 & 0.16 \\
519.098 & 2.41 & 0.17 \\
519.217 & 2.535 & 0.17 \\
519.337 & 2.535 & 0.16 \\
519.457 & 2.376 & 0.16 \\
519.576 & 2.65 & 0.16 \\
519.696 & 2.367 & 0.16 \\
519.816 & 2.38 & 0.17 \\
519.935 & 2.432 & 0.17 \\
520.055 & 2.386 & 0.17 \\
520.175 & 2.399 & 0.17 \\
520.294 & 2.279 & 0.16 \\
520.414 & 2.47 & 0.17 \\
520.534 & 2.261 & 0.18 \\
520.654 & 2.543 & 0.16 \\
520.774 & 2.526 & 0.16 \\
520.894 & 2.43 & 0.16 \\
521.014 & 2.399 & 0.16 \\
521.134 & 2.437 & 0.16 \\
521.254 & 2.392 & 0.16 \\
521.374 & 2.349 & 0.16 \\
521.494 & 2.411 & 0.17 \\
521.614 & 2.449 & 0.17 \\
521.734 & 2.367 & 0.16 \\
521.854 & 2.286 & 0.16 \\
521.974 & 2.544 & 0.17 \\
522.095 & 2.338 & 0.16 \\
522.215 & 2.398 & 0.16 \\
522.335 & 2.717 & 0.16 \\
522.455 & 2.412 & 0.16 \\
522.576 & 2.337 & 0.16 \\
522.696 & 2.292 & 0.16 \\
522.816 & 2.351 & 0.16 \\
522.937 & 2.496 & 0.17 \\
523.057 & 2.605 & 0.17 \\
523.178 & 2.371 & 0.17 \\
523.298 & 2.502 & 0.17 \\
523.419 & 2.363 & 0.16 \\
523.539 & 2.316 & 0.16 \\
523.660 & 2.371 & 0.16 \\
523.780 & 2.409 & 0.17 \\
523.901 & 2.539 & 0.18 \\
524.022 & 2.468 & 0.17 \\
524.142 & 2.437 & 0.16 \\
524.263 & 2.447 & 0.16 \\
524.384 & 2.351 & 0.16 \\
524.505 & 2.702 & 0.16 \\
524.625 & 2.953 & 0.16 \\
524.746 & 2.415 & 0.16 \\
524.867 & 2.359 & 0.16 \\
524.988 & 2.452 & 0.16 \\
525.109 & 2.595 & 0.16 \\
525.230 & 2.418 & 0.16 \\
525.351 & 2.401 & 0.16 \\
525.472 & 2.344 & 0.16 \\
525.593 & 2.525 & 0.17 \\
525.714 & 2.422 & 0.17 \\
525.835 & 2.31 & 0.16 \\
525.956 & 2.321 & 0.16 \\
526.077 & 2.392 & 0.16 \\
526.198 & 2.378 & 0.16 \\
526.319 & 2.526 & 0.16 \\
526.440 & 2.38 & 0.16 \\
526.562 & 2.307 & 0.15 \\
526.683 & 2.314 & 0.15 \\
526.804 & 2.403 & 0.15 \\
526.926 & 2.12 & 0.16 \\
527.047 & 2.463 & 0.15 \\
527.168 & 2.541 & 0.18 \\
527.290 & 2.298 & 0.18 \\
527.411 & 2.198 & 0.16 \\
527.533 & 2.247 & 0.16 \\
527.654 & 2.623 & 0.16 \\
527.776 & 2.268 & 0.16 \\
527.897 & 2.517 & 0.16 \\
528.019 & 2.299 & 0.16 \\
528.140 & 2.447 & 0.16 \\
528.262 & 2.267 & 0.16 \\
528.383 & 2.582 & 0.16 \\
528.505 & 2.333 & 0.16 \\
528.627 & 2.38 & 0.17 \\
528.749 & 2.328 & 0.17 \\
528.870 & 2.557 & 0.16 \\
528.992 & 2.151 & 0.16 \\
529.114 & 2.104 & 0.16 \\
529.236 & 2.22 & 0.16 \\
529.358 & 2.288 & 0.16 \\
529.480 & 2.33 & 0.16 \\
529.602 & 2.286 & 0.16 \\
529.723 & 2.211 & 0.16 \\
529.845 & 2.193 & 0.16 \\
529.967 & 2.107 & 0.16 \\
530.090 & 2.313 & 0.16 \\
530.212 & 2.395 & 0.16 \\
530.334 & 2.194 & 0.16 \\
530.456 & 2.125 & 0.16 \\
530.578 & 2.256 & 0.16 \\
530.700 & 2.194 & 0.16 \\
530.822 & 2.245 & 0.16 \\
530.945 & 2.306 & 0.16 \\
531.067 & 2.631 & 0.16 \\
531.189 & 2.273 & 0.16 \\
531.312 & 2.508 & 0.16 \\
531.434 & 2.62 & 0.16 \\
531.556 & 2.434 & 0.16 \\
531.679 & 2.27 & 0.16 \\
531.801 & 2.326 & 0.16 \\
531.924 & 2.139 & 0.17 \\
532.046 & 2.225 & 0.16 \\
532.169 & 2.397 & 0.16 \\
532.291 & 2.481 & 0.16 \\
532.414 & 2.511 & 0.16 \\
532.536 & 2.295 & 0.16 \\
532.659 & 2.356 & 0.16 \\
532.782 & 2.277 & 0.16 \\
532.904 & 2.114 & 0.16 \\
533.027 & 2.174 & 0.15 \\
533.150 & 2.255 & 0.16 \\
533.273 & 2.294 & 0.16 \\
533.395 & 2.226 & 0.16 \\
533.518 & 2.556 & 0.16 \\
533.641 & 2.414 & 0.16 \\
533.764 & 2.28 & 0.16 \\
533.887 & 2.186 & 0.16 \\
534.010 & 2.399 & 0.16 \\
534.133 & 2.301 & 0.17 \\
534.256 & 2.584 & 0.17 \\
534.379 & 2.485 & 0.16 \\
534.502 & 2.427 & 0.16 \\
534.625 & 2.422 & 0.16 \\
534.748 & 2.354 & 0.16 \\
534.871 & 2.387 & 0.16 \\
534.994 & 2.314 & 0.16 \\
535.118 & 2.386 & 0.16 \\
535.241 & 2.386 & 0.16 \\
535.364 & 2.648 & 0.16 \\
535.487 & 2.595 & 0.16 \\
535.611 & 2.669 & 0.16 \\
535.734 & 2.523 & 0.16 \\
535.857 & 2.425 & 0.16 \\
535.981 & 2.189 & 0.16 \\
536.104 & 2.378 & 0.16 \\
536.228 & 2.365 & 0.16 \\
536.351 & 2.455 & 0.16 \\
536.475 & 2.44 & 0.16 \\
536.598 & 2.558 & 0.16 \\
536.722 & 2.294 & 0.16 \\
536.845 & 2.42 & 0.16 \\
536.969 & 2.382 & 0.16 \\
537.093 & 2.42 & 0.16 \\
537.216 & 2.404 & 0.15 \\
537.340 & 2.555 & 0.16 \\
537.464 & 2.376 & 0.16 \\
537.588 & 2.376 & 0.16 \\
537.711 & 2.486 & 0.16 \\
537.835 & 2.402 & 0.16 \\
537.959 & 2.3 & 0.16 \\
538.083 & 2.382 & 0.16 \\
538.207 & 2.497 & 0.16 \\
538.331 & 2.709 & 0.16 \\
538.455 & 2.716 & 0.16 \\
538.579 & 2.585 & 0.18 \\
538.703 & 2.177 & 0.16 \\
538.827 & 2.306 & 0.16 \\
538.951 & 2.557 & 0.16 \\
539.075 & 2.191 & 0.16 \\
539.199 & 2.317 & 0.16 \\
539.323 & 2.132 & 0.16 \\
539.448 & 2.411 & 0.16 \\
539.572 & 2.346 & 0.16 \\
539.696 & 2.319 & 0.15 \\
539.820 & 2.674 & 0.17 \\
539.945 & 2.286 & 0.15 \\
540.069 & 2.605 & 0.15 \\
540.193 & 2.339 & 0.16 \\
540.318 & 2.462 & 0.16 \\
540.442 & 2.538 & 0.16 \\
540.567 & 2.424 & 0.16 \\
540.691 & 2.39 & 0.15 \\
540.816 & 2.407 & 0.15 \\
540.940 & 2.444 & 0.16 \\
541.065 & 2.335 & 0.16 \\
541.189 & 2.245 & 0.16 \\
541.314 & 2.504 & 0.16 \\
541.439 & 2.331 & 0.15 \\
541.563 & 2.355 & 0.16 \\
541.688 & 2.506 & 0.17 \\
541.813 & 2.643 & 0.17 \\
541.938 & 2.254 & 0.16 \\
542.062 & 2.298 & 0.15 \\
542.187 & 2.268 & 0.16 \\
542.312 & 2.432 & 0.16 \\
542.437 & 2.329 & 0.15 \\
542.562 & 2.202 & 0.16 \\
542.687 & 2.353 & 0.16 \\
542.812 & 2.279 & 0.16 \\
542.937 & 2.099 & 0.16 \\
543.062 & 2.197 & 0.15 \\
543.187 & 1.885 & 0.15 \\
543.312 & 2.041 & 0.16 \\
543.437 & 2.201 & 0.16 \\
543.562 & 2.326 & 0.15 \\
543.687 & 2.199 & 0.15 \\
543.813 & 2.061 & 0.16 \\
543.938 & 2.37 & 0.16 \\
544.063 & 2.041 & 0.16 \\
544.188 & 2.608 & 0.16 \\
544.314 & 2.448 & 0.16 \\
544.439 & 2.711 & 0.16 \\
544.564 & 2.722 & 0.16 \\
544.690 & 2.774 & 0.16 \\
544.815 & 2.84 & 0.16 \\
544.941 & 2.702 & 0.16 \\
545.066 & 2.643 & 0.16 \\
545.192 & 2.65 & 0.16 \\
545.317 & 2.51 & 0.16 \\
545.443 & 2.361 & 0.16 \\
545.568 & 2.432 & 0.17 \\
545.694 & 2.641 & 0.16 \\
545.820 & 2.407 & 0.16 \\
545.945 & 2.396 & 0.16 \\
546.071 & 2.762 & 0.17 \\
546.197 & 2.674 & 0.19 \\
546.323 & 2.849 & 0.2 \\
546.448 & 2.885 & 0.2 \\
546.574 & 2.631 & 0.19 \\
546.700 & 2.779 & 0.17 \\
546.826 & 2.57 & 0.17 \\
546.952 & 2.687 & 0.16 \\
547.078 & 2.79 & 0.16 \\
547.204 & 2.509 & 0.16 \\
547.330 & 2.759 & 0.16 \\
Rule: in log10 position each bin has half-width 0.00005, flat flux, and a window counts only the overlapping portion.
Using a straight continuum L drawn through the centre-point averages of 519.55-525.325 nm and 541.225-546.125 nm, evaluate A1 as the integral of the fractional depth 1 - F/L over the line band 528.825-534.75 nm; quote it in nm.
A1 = 0.255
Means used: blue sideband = 2.44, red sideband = 2.4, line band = 2.32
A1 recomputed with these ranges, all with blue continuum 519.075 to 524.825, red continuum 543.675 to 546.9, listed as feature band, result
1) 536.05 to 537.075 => 0.045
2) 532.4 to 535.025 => 0.171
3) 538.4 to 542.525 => 0.239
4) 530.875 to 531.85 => 0.028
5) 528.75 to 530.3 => 0.137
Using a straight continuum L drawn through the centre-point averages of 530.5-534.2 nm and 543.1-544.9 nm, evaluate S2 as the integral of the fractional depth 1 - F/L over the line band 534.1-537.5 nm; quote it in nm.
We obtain -0.13 nm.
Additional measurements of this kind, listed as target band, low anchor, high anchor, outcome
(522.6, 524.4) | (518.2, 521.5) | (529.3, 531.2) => -0.04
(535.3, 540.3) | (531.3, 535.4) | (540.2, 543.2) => -0.16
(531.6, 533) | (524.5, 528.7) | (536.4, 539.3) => 0.06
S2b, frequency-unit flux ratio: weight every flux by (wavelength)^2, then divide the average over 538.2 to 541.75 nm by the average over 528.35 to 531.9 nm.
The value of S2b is 1.08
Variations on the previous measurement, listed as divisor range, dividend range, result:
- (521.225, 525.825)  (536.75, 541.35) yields 1.05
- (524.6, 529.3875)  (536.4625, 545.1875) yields 1.06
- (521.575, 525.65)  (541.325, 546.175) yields 1.06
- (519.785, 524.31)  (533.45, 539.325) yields 1.06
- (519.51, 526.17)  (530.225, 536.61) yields 1.01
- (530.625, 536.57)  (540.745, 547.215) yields 1.07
